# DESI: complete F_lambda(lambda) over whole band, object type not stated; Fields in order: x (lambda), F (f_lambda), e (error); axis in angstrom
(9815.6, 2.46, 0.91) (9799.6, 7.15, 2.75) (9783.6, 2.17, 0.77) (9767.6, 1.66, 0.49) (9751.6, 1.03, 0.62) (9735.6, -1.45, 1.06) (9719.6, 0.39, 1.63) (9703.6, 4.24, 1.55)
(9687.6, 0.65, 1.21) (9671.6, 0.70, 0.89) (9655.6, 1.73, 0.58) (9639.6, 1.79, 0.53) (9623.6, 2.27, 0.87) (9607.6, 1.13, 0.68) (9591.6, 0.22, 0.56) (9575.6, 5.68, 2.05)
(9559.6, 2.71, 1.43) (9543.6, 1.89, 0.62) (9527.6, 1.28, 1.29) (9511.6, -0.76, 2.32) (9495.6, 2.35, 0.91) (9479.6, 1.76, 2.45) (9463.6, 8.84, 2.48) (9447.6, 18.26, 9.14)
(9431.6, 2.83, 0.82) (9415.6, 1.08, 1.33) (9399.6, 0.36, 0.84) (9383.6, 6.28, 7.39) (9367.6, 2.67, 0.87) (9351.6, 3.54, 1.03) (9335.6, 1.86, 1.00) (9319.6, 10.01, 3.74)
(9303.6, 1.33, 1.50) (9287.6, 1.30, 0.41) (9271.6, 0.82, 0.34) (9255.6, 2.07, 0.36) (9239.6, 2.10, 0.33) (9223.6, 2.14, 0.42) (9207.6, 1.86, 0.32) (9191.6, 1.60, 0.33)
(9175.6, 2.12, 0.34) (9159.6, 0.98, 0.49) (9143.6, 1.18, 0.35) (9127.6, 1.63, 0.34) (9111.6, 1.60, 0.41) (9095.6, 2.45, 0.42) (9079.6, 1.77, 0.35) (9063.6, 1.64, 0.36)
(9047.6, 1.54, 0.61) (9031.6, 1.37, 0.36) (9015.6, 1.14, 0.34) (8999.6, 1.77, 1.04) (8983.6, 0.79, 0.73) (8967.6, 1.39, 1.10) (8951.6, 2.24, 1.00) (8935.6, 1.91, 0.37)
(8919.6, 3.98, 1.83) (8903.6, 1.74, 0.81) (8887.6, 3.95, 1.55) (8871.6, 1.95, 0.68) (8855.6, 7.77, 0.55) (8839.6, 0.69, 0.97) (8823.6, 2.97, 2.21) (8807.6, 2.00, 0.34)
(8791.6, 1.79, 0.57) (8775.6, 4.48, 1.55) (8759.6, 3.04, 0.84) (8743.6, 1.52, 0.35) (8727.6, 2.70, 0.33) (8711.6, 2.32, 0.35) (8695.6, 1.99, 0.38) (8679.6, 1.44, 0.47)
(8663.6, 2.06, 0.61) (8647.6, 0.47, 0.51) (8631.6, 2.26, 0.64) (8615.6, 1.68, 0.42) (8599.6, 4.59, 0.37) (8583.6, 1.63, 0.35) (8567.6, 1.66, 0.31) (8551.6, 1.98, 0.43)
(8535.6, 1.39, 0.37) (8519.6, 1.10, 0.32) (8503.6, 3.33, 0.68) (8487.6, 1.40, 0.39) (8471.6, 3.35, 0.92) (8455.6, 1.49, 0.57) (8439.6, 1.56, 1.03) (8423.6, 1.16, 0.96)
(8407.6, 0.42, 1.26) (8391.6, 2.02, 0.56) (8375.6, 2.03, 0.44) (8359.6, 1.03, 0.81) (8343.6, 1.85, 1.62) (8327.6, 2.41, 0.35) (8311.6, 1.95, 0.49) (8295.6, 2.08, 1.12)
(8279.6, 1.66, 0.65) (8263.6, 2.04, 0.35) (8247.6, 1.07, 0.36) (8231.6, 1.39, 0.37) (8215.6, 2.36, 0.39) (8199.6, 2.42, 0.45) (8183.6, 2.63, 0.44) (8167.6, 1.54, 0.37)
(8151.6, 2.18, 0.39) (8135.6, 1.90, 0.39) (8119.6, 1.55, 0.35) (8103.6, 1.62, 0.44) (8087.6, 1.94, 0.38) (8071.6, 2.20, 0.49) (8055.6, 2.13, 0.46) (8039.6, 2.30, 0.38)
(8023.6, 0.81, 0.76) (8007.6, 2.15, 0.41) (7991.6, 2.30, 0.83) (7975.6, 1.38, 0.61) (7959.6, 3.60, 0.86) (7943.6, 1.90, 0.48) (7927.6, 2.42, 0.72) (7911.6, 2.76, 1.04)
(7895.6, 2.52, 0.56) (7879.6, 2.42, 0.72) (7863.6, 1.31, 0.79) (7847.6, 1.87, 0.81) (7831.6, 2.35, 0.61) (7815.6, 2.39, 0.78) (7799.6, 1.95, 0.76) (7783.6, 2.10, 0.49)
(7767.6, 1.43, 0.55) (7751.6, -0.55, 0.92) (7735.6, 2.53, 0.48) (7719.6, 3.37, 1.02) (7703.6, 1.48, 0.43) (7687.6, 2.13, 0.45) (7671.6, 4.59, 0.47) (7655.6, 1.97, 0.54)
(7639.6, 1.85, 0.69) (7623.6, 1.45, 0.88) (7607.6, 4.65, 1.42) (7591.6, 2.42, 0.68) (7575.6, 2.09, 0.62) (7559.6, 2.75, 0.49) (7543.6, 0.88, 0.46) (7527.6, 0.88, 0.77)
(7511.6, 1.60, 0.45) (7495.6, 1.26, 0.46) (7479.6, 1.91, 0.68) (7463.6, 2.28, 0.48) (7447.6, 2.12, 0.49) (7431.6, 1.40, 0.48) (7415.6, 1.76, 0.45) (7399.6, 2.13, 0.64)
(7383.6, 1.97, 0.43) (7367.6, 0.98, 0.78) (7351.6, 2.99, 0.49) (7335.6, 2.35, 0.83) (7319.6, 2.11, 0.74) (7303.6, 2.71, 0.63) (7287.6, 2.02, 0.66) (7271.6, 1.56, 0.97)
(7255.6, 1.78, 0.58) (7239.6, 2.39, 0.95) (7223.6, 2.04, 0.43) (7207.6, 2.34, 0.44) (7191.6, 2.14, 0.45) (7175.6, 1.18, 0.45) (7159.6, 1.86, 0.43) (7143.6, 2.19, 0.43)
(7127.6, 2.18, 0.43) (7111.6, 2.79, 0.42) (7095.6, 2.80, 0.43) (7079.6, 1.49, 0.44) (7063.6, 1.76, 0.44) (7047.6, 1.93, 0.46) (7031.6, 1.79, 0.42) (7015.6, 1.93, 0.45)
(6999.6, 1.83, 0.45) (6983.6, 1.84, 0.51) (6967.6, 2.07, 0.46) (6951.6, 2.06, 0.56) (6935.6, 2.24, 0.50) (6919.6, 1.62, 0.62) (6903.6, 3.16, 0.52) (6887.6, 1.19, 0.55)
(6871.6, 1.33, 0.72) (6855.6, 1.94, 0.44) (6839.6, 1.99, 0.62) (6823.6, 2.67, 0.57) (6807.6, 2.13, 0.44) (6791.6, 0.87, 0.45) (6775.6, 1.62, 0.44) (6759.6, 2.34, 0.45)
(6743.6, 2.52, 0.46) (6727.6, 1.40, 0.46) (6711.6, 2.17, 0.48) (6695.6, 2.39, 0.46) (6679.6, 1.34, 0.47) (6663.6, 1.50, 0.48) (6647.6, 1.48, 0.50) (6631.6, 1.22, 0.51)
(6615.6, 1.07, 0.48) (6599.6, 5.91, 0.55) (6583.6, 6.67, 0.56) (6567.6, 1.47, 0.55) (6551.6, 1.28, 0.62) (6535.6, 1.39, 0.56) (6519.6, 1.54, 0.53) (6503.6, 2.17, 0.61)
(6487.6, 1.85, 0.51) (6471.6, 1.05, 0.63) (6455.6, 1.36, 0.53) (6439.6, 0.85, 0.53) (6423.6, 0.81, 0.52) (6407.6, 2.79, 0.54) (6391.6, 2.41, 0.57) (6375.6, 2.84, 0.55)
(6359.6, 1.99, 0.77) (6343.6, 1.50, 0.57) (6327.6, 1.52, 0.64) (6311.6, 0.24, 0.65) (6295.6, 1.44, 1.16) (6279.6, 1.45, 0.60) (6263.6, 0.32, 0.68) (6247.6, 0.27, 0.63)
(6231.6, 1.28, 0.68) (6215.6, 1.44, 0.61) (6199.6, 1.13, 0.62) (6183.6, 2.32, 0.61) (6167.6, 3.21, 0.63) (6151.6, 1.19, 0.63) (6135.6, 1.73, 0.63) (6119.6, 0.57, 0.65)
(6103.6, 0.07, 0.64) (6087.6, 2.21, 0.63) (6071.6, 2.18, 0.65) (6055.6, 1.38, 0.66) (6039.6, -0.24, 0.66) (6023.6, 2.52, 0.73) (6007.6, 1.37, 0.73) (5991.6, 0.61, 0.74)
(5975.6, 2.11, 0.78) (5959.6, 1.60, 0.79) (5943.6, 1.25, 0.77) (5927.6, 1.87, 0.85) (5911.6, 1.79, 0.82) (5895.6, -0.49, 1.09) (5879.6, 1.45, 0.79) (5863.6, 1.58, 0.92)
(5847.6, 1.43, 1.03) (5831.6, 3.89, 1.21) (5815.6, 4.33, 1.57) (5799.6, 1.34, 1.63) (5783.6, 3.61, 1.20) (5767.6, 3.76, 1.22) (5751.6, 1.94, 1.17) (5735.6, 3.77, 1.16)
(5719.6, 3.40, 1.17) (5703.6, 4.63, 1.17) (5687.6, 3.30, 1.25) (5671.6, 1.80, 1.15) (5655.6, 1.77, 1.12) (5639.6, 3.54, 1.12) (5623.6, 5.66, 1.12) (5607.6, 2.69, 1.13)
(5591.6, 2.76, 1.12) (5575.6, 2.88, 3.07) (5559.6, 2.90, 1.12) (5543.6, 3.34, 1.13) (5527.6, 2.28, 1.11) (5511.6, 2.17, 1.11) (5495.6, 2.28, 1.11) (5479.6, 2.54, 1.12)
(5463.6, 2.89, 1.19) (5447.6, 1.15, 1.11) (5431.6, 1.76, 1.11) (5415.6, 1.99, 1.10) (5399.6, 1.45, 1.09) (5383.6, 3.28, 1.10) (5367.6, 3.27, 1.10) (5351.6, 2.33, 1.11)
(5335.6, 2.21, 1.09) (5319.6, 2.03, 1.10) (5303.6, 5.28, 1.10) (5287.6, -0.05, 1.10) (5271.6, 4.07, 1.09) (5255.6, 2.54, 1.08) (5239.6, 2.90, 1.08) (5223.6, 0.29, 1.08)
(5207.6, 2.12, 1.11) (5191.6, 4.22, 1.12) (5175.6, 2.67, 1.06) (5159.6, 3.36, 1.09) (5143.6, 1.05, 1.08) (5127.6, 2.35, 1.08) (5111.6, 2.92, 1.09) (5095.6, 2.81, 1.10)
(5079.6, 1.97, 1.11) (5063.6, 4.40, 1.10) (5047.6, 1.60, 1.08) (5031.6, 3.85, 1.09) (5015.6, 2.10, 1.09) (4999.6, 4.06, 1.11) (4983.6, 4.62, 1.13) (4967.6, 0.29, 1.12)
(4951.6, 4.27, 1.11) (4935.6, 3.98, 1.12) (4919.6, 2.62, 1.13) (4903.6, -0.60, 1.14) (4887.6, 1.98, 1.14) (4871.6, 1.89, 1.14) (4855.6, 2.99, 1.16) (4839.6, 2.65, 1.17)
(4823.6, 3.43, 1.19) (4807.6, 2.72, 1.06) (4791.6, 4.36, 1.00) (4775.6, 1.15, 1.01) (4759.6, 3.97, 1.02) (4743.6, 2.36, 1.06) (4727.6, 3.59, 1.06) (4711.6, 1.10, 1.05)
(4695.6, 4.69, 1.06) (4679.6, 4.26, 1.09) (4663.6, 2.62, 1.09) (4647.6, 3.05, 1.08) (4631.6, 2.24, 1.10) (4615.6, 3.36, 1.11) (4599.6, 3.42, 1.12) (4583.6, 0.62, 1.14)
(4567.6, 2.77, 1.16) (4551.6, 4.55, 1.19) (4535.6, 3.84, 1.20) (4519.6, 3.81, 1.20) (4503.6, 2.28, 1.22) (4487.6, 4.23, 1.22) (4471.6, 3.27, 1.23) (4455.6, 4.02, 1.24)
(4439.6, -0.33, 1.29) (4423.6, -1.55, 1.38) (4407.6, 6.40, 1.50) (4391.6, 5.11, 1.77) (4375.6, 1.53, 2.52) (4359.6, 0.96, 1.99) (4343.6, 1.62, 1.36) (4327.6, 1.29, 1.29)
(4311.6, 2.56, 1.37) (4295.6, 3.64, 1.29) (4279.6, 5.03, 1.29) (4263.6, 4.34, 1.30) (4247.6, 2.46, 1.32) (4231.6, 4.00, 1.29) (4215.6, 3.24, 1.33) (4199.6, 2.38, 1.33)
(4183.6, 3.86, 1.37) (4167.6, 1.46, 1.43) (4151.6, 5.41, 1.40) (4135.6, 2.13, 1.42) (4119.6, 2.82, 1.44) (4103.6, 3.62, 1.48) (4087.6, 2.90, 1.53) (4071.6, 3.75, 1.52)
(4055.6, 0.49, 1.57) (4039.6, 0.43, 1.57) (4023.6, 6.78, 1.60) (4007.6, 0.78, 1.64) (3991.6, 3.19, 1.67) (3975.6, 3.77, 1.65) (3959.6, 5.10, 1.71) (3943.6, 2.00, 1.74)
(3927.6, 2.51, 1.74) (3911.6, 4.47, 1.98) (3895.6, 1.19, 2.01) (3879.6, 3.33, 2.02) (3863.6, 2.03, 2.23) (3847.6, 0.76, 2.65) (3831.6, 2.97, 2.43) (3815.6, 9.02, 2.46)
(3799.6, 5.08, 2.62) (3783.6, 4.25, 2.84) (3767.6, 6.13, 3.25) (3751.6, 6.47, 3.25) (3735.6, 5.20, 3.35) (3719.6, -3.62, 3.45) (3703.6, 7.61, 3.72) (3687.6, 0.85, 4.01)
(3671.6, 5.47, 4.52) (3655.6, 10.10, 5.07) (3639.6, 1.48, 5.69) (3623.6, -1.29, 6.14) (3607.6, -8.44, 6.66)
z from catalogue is 0.768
